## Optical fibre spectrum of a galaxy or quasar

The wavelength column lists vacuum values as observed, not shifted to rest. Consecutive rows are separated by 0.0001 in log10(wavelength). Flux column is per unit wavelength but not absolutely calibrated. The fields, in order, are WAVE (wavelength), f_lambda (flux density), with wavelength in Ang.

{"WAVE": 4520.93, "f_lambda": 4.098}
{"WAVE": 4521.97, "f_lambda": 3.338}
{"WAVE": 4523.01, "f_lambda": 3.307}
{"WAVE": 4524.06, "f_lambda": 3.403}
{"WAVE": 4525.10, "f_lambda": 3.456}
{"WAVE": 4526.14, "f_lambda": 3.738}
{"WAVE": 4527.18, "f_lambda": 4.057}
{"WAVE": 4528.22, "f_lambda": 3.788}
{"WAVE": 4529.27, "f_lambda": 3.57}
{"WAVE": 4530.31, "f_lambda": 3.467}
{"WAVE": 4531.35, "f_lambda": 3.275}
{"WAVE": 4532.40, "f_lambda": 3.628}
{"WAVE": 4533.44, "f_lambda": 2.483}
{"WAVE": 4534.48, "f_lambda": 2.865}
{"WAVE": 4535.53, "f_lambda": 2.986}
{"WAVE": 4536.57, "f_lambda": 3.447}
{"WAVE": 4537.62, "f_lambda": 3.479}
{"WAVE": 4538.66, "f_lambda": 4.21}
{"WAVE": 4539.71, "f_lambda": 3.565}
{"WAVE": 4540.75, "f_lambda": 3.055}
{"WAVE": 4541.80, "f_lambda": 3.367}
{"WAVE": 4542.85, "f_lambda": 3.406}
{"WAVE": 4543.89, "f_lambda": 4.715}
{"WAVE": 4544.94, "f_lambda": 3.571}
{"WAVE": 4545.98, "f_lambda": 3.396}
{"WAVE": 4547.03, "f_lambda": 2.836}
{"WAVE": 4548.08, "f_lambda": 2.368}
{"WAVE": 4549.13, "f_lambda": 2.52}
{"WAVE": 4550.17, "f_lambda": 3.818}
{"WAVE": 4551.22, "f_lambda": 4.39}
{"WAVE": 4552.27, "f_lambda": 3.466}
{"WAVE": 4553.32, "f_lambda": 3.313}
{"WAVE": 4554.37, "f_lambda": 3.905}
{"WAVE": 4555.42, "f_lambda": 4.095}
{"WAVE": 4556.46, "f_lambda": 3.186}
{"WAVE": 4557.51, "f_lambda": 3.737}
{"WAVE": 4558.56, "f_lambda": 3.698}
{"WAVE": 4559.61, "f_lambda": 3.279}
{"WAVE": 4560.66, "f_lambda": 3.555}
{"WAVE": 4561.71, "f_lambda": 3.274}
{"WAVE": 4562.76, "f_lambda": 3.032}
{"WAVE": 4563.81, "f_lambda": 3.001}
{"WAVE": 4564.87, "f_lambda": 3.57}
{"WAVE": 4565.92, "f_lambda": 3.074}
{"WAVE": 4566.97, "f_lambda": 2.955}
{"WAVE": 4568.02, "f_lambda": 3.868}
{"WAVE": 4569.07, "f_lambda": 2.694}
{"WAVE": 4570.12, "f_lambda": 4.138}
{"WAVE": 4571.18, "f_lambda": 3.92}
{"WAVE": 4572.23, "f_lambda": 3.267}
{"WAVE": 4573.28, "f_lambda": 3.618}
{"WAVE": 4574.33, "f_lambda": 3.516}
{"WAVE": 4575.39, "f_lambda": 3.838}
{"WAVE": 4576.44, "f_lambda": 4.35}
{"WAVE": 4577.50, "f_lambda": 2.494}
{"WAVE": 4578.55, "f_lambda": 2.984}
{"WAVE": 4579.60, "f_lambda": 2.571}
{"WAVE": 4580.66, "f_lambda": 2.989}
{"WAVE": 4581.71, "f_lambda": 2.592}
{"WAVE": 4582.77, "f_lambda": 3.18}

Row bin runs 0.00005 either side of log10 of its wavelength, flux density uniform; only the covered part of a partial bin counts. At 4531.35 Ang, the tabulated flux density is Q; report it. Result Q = 3.275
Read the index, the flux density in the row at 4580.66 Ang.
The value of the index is 2.989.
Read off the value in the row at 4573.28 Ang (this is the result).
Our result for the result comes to 3.618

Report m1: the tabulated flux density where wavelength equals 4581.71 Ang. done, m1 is 2.592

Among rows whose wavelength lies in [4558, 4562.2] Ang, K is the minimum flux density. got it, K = 3.274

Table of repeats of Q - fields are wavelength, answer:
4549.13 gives 2.52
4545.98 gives 3.396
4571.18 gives 3.92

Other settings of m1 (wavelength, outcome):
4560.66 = 3.555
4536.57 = 3.447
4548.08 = 2.368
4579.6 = 2.571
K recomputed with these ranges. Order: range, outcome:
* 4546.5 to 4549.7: 2.368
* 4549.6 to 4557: 3.186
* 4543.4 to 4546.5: 3.396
